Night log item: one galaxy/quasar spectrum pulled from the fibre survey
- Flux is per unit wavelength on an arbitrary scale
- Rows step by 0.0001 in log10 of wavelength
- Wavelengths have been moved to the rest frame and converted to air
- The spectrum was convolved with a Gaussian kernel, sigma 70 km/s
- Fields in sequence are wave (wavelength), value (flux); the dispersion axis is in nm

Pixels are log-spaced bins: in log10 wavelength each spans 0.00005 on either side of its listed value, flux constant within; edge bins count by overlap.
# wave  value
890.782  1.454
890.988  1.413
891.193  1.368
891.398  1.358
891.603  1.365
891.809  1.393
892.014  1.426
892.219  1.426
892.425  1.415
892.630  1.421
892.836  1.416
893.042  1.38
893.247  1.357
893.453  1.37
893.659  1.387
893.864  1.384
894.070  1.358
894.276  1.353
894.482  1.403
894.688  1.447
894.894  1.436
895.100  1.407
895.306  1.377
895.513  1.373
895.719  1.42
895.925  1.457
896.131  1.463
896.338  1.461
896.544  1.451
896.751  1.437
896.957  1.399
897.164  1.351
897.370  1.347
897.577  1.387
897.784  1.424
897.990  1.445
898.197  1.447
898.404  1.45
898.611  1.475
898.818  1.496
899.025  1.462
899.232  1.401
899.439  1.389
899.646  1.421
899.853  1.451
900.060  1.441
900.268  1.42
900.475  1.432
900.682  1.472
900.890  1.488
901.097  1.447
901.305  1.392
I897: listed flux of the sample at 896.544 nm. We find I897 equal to 1.451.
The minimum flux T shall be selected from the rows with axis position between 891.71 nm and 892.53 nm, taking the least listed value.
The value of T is 1.393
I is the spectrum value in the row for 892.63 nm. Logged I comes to 1.421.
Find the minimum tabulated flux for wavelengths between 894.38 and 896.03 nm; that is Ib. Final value 1.373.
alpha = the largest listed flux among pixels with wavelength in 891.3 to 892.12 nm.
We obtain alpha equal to 1.426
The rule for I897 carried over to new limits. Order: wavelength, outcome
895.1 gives 1.407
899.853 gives 1.451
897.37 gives 1.347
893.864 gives 1.384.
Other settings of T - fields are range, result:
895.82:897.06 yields 1.399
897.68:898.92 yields 1.424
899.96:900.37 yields 1.42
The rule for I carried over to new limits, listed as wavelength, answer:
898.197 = 1.447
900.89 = 1.488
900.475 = 1.432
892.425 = 1.415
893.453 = 1.37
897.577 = 1.387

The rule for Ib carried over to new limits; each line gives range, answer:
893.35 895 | 1.353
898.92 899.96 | 1.389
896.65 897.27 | 1.351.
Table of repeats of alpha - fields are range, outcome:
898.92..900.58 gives 1.462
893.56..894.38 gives 1.387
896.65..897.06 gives 1.437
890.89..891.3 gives 1.413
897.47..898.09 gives 1.445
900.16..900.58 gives 1.432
